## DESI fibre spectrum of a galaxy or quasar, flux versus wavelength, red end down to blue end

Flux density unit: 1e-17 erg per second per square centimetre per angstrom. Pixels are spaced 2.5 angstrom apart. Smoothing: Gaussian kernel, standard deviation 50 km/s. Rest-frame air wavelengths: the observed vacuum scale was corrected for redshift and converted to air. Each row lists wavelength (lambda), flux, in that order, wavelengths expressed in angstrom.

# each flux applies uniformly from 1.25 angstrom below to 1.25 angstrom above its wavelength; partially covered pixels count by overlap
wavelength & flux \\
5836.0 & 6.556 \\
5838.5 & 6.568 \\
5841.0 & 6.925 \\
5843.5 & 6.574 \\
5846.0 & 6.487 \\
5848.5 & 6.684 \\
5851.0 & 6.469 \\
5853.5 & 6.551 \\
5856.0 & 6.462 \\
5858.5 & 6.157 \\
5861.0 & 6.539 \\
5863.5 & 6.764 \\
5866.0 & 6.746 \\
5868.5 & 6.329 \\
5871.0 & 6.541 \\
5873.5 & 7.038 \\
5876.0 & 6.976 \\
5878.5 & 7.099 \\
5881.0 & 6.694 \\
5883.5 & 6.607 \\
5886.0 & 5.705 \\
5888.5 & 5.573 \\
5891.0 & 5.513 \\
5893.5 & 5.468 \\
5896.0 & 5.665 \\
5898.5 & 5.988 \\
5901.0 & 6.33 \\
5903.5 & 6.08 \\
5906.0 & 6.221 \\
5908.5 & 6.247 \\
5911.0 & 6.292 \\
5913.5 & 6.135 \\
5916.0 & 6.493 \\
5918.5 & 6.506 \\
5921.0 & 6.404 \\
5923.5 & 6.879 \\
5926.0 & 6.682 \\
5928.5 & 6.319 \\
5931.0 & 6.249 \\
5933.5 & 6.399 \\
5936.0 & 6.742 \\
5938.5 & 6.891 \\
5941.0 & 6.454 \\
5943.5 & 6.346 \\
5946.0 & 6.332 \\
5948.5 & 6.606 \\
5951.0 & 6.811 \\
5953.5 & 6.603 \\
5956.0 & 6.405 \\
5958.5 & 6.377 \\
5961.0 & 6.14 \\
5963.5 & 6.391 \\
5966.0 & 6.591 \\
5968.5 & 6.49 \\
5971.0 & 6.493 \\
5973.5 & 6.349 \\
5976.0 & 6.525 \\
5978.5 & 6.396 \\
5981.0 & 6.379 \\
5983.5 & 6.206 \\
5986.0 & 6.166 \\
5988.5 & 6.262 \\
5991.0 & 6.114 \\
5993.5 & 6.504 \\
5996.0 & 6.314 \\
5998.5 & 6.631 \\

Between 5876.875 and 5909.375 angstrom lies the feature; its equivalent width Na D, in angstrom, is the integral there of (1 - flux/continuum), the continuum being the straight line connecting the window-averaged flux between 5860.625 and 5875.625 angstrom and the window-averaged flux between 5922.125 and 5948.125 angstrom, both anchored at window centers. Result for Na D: 2.6 angstrom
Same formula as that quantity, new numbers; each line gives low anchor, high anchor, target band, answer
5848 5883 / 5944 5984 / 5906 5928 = 0.3 angstrom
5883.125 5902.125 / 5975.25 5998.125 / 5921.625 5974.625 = -3.3 angstrom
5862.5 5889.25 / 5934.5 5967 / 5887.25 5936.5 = 2.6 angstrom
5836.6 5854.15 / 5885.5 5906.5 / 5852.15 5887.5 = -2.0 angstrom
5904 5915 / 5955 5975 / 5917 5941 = -1.0 angstrom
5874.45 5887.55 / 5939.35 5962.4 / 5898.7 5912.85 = 0.7 angstrom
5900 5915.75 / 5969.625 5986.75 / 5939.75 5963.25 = -0.5 angstrom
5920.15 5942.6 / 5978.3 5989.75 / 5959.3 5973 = -0.1 angstrom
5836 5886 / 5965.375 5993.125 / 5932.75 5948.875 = -0.2 angstrom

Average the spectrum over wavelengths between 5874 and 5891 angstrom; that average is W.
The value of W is 6.4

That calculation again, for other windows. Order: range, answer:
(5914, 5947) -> 6.51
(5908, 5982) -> 6.47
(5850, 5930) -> 6.36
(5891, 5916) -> 6.04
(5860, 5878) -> 6.72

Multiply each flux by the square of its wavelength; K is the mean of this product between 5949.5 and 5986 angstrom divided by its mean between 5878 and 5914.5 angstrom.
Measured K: 1.08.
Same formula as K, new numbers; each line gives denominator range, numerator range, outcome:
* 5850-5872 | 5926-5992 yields 1.02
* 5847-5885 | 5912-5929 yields 1.00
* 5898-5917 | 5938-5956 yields 1.07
